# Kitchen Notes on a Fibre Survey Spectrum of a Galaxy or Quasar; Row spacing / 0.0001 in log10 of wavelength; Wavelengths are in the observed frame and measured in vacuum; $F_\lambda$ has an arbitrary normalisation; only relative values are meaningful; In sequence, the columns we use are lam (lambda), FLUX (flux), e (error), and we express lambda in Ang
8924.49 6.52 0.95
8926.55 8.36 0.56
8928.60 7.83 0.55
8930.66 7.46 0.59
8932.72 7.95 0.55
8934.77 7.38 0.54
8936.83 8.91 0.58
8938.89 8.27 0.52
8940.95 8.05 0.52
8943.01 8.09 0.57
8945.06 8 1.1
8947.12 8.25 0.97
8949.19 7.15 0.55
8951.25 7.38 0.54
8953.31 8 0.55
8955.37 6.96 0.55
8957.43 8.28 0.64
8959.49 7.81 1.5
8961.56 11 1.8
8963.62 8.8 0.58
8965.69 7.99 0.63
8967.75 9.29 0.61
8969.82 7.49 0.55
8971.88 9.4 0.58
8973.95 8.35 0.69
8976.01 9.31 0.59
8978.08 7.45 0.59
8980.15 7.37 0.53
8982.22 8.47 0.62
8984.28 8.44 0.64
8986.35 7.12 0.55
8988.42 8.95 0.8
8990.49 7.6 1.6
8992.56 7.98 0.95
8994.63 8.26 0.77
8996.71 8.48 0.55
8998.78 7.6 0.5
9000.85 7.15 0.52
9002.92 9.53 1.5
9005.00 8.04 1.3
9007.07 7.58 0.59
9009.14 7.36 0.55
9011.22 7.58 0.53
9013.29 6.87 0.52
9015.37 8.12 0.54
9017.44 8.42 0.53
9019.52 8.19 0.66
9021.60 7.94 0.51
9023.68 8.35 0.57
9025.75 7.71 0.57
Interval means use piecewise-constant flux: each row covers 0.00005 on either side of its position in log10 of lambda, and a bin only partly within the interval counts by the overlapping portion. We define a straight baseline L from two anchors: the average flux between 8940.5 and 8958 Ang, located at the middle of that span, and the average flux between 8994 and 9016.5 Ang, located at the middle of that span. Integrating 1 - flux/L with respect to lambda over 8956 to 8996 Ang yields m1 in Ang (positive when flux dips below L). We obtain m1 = -2.8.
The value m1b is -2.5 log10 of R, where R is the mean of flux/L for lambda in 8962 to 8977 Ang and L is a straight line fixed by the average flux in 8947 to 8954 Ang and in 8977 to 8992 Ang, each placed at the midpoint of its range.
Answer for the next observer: -0.13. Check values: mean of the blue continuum 7.6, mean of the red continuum 7.92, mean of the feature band 8.76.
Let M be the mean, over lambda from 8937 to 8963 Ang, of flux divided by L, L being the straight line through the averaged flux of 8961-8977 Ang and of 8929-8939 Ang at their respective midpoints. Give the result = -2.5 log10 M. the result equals 0.03 mag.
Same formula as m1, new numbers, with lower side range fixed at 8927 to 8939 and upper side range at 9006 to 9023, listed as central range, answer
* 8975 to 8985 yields -0.4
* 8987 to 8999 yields -0.5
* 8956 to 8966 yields -1.1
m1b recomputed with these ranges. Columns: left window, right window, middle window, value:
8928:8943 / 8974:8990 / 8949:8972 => -0.03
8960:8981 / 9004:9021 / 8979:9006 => 0.01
